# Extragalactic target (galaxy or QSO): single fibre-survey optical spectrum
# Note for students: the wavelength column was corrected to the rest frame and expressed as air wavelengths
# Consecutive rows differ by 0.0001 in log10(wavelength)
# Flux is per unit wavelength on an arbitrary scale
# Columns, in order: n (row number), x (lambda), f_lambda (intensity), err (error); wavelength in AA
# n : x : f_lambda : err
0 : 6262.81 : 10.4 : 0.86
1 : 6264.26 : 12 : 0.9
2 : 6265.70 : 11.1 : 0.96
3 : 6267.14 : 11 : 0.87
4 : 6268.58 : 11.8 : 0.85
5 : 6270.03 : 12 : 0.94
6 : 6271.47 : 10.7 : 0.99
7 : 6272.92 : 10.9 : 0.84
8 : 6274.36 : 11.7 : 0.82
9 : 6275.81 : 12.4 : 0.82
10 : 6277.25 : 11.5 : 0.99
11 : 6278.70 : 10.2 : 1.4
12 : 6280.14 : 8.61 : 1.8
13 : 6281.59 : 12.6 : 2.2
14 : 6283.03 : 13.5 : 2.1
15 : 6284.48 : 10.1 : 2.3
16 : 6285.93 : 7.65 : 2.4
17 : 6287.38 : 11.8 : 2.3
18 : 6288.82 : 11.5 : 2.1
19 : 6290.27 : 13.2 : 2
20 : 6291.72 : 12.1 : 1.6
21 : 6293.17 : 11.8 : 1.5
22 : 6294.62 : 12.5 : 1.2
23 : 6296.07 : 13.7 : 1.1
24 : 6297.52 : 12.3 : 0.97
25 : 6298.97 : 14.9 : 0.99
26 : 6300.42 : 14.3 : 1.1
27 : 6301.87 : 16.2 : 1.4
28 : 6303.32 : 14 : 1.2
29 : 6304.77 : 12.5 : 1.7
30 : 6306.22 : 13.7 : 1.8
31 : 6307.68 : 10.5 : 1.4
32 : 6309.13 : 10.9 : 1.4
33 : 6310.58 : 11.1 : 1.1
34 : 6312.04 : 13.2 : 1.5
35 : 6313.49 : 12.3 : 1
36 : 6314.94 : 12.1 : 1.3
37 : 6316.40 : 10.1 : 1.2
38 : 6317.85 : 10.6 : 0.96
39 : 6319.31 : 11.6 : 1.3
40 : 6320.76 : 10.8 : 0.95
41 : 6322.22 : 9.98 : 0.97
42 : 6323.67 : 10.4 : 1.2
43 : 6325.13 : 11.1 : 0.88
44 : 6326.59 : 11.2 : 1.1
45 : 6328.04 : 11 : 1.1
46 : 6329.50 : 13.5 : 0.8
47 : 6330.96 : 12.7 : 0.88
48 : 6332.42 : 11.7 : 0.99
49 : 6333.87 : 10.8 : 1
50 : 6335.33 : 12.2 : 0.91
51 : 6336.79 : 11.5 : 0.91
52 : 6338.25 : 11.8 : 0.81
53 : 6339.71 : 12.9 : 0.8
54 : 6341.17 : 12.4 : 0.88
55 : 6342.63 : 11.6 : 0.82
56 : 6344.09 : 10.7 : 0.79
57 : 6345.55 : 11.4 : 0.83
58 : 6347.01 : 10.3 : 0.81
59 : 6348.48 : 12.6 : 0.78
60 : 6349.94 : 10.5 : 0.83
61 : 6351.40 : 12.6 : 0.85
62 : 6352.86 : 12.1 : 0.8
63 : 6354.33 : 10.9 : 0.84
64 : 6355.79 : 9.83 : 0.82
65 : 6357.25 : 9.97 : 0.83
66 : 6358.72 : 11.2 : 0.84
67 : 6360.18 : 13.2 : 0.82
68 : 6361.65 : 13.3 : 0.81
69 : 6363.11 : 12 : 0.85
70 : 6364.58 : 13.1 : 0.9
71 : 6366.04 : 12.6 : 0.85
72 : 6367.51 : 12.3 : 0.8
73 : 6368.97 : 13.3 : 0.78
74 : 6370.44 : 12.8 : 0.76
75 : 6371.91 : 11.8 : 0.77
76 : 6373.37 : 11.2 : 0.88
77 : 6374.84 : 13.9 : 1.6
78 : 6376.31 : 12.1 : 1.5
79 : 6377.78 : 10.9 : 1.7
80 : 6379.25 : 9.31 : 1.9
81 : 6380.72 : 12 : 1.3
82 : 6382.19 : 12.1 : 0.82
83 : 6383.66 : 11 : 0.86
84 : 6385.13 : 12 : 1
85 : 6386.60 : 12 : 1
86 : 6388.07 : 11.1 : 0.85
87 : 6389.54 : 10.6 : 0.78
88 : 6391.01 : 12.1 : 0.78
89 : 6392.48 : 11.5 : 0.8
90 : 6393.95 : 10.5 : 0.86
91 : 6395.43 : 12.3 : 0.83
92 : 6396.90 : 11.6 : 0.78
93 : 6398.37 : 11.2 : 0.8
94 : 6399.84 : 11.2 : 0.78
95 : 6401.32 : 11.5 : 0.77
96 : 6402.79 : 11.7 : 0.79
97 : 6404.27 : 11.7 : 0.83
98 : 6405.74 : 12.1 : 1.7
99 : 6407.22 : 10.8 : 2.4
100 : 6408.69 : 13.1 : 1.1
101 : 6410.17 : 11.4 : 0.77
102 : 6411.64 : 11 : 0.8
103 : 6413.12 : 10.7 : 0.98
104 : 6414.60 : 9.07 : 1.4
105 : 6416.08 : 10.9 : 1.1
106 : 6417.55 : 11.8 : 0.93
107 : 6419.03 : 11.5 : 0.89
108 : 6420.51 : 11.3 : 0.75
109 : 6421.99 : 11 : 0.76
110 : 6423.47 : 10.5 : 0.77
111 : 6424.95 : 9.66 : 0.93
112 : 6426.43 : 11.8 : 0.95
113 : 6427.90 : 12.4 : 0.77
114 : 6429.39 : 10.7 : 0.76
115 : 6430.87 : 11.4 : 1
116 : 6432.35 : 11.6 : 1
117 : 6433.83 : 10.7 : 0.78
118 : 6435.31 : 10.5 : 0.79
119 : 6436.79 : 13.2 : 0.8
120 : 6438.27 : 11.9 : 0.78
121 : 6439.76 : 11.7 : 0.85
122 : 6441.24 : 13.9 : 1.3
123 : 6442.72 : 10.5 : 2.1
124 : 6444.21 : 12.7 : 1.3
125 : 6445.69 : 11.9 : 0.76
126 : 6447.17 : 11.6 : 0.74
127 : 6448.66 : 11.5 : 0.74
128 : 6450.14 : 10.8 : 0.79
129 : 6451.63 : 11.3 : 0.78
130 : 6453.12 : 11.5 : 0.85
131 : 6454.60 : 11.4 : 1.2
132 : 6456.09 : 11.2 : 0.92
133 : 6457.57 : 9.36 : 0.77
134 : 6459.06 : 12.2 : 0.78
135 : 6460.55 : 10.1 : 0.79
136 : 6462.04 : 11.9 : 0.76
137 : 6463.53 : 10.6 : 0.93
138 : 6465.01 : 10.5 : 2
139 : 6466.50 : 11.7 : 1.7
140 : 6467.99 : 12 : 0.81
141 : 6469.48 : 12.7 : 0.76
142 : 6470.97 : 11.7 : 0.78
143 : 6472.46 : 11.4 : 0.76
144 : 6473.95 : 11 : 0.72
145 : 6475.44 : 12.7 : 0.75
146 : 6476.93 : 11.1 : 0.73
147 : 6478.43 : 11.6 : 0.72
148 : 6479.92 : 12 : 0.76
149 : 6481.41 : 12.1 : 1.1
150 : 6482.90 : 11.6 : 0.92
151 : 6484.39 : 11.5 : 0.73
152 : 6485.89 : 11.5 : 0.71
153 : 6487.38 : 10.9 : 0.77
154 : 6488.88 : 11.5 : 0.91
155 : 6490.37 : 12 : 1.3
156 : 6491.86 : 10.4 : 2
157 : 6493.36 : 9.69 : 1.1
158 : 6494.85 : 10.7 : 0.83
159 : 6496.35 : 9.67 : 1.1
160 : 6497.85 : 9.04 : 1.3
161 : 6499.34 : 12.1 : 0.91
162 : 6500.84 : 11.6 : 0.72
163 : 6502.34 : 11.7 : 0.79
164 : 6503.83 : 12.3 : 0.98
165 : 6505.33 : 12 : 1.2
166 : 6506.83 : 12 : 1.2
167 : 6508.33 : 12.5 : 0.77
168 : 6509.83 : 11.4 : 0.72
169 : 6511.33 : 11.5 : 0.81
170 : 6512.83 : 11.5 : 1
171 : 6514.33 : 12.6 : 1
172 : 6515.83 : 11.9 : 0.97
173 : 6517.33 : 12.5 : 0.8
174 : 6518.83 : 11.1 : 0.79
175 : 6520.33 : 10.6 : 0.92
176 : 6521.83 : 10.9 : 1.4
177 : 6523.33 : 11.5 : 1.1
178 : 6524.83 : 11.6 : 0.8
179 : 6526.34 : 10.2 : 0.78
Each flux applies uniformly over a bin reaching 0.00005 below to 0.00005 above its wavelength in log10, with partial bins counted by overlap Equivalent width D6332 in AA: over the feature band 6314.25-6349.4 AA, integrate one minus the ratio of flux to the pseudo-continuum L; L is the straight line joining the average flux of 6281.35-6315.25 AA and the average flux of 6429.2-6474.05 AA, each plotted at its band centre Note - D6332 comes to 2.23 AA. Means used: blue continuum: 12.4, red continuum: 11.5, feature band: 11.5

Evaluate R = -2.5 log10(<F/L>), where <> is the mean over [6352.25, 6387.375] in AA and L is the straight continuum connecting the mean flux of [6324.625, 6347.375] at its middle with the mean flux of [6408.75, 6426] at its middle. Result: -0.05 mag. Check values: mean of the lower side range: 11.7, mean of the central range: 11.9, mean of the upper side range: 10.9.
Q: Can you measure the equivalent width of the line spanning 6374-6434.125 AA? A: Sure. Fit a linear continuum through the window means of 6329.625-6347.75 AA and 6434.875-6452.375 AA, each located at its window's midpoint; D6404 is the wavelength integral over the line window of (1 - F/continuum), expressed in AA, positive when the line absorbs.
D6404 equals 2.1 AA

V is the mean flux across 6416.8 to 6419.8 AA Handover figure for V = 11.7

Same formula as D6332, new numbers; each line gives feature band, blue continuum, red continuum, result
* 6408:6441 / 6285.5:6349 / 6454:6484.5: 0.83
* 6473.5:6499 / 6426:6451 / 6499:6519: 1.54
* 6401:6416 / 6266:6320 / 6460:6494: 0.42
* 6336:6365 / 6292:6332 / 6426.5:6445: 0.89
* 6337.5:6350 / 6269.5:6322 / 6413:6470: 0.09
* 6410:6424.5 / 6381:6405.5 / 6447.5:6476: 0.75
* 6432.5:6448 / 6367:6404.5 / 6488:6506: -0.65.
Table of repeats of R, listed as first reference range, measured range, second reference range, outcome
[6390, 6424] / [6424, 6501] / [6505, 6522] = 0.017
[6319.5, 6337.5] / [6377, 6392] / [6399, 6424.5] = -0.003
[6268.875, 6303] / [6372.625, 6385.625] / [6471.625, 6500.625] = 0.003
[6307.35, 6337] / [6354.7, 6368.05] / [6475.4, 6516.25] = -0.046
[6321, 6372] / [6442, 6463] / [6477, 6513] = 0.019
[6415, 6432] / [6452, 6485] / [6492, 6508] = -0.032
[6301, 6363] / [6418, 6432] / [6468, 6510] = 0.039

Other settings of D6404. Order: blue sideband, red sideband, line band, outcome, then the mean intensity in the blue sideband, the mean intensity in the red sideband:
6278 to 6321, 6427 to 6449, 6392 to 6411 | 0.4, 12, 11.8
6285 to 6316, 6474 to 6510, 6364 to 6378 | -0.5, 12.4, 11.4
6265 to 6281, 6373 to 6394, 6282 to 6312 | -3.3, 11.1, 11.5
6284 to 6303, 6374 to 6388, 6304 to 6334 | 1.8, 12.5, 11.7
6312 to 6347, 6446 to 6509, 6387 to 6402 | 0.1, 11.5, 11.4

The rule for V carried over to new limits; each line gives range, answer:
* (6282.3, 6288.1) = 10.8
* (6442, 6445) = 11.6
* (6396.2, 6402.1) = 11.4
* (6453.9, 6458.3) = 10.7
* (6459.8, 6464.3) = 10.9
